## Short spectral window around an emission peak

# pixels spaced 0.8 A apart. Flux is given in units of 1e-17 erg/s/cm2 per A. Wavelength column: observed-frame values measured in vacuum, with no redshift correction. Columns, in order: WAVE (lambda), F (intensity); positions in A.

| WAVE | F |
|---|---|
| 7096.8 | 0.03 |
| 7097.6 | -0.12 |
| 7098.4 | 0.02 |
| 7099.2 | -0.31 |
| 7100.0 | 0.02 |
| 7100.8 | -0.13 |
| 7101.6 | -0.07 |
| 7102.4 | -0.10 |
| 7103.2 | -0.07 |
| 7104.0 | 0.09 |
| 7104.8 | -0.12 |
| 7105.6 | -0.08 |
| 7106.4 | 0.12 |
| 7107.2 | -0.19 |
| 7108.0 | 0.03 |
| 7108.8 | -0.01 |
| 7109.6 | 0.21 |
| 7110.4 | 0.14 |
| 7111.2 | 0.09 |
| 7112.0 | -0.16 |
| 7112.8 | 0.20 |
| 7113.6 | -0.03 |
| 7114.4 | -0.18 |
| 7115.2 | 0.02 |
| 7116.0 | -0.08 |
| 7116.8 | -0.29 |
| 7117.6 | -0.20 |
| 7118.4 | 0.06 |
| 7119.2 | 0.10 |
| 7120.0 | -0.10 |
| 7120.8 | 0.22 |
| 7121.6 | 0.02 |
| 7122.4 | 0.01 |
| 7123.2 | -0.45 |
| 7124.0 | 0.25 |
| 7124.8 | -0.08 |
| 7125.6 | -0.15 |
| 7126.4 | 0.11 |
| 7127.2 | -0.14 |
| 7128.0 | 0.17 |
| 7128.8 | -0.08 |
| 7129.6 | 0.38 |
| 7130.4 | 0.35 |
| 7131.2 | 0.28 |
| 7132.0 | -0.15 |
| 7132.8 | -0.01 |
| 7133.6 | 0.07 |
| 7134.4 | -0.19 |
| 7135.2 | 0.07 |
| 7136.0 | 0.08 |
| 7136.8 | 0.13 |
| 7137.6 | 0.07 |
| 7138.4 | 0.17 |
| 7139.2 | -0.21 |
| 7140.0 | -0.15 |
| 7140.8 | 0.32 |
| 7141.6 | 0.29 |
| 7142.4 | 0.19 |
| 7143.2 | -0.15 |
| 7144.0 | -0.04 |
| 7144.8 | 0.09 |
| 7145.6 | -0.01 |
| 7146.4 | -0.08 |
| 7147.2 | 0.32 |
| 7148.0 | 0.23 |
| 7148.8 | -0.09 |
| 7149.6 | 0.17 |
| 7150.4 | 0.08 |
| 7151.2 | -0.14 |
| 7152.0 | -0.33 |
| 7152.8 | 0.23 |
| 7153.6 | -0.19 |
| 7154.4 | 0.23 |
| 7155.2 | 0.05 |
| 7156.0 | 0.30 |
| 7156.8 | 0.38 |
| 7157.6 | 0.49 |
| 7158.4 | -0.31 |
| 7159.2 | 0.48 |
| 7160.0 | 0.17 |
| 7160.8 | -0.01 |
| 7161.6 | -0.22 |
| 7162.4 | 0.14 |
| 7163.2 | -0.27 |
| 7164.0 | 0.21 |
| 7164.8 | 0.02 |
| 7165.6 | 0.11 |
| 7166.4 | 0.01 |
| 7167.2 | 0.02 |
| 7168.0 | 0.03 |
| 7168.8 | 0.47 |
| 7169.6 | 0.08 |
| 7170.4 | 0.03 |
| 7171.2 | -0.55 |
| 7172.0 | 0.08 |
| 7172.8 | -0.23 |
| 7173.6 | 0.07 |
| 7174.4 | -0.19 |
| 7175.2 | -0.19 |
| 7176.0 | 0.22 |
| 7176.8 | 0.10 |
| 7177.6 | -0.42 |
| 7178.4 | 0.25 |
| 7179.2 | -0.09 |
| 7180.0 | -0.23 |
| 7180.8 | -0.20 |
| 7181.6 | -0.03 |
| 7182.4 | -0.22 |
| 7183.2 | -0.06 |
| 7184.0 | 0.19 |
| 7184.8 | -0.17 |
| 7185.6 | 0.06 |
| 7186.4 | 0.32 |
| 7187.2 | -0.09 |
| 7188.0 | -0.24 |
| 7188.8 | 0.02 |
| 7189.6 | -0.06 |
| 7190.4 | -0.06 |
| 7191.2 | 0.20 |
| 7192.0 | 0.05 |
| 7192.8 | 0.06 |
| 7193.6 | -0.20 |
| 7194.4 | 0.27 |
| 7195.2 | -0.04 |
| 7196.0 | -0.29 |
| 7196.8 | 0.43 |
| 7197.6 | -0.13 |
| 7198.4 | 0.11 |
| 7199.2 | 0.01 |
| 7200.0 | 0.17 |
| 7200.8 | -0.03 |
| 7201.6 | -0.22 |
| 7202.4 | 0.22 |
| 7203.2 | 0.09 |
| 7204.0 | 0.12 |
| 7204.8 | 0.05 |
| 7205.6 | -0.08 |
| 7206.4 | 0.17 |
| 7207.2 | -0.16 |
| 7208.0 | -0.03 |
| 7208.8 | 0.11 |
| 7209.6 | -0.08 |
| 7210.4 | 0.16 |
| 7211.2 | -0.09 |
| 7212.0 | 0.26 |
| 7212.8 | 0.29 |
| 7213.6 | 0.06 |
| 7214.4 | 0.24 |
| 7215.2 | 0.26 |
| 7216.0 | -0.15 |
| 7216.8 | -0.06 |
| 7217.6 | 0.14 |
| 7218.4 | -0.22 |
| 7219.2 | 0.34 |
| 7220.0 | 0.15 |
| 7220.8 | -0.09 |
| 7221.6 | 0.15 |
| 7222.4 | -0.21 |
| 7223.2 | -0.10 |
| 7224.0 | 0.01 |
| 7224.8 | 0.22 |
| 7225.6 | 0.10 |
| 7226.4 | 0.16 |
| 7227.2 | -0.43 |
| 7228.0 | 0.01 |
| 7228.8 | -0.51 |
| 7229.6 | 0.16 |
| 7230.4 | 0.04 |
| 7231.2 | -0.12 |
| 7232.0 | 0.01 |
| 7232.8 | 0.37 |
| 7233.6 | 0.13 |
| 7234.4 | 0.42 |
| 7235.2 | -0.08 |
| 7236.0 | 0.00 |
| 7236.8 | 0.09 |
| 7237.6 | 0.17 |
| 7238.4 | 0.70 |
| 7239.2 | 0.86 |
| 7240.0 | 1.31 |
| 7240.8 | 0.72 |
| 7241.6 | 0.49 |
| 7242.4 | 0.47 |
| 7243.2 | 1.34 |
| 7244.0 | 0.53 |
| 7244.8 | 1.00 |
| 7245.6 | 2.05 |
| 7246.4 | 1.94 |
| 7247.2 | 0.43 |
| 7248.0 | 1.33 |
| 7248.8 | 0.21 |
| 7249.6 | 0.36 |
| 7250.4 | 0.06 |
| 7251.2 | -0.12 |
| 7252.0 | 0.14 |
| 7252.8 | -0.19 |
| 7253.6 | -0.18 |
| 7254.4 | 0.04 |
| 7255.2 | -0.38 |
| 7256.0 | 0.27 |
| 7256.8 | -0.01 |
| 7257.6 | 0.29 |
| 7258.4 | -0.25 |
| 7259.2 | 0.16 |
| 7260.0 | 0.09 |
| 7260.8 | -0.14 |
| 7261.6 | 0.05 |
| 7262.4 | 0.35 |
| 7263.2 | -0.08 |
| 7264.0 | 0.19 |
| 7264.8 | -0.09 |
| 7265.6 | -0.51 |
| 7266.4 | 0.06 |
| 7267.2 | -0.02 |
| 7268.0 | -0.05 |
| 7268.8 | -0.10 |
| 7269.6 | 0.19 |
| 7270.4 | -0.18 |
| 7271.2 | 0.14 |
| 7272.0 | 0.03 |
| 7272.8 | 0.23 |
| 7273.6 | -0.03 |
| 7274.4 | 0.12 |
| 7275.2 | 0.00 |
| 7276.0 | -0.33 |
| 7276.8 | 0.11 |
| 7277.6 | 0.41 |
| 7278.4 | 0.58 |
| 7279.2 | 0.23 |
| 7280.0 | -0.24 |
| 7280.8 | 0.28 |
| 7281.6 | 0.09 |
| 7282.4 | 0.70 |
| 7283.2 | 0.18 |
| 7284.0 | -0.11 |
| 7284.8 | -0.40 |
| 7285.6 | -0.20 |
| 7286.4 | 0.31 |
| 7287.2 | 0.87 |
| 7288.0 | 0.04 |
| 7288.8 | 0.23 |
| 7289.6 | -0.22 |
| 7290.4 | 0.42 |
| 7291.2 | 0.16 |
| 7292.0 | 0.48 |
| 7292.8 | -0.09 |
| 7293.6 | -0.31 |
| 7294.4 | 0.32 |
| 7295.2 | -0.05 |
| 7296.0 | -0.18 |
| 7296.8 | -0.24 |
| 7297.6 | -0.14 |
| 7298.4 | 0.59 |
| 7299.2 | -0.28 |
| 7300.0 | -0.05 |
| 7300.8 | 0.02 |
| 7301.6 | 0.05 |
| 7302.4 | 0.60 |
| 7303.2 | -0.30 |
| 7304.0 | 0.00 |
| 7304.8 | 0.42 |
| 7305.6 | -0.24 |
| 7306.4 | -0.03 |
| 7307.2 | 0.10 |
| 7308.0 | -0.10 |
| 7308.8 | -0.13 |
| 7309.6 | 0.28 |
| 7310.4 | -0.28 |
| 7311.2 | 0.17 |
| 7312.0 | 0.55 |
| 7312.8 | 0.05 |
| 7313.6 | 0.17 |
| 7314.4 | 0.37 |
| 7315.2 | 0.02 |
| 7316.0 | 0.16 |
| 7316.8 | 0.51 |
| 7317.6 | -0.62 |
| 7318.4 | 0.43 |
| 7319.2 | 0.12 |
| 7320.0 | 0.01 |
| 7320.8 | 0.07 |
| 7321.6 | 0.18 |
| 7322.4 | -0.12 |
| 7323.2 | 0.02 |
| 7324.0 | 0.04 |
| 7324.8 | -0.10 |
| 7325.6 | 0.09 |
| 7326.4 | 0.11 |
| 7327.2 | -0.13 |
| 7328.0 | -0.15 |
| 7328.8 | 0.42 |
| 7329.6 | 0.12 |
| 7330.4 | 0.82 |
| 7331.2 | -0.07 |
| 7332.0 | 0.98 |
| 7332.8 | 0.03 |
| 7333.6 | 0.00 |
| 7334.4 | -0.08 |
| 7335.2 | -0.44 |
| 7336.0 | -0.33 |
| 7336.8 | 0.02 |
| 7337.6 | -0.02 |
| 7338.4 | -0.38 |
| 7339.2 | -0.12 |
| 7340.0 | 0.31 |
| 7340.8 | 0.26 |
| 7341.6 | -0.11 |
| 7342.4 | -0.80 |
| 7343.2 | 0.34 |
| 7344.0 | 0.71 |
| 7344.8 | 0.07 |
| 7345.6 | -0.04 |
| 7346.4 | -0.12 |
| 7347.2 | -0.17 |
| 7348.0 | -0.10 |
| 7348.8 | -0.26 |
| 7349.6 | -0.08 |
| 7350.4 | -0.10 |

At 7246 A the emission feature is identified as [O II] 3727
